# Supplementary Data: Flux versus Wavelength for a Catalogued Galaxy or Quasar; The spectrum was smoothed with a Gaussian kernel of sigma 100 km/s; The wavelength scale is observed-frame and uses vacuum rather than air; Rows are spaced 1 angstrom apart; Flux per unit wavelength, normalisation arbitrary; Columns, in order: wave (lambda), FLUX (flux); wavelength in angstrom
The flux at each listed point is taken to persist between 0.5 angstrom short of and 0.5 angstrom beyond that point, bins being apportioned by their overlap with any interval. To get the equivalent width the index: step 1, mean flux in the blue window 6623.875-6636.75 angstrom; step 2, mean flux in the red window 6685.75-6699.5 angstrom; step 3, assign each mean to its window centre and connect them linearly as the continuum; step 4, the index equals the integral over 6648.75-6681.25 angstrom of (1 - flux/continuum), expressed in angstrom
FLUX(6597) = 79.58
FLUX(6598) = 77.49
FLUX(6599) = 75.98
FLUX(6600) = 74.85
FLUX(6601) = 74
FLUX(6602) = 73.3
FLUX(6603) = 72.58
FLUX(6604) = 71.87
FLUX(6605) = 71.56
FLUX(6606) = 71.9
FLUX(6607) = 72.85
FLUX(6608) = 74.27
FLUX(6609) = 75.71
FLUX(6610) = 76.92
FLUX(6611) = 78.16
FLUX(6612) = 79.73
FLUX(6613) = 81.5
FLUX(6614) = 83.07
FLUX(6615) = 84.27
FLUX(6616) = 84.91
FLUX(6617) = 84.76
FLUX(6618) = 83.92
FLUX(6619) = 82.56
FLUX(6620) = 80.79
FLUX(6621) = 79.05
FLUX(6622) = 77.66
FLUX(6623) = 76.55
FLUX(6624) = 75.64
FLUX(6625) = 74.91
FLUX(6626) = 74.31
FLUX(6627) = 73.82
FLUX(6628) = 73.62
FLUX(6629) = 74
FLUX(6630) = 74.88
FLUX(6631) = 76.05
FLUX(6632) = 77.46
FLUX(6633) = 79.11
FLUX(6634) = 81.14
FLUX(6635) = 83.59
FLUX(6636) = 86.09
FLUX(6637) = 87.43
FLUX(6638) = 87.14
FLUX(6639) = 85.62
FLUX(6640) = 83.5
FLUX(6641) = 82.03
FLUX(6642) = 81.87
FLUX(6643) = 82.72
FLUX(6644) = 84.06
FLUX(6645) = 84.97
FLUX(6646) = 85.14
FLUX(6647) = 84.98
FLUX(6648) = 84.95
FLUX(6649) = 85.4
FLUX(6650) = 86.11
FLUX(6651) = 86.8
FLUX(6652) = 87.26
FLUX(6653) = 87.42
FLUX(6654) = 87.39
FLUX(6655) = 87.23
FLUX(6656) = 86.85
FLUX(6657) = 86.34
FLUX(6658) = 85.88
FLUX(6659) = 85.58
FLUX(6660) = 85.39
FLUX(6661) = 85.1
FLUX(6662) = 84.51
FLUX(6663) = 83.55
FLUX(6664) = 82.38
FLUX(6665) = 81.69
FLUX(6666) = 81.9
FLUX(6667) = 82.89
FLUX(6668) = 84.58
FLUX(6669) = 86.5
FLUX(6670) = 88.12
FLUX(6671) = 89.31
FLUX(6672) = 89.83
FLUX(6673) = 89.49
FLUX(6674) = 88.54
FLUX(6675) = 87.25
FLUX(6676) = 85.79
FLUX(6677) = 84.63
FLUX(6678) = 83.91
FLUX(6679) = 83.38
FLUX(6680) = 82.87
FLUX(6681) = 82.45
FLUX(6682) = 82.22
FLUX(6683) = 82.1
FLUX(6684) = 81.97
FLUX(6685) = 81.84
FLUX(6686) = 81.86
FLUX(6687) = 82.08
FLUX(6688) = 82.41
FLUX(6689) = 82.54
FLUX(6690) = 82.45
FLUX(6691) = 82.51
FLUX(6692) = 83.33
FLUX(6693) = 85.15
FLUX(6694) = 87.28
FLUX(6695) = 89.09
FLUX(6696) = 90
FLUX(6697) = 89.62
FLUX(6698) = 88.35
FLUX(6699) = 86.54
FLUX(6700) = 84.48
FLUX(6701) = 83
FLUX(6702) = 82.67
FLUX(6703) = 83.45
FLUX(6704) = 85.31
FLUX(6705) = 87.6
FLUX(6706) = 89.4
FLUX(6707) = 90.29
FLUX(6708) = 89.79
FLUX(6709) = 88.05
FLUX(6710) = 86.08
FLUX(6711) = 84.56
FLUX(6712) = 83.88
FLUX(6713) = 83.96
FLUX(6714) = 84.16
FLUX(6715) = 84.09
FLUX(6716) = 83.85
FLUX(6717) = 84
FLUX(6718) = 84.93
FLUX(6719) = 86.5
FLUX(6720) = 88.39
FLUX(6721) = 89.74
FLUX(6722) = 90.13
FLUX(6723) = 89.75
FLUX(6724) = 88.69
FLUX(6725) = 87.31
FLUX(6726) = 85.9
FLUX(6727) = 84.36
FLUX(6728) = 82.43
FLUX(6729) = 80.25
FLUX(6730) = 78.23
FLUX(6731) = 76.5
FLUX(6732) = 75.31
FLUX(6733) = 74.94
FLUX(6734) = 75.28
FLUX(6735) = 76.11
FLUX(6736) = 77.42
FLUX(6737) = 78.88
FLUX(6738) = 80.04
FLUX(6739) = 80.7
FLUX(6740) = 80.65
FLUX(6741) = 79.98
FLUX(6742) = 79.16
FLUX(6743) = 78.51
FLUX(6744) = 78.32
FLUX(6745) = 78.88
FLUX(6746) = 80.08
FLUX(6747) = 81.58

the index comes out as -1.5 angstrom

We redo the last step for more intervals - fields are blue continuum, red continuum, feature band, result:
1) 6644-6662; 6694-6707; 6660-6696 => 0.8 angstrom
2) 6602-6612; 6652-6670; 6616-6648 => -0.6 angstrom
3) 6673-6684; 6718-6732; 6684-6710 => -0.3 angstrom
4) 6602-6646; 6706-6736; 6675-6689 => -0.2 angstrom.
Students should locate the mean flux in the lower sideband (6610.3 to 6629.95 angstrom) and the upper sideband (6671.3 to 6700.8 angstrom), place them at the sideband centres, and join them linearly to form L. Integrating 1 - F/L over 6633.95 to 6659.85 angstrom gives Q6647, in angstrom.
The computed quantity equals -1.3 angstrom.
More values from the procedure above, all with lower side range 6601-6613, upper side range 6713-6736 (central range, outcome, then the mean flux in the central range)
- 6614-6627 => -0.7 angstrom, 79.8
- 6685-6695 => -0.4 angstrom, 83.5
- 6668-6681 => -1.1 angstrom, 86.4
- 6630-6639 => -0.6 angstrom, 82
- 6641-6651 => -0.9 angstrom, 84.5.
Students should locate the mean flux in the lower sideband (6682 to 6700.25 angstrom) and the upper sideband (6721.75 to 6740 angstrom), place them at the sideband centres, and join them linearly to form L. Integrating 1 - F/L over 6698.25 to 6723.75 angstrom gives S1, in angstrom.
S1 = -1.0 angstrom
